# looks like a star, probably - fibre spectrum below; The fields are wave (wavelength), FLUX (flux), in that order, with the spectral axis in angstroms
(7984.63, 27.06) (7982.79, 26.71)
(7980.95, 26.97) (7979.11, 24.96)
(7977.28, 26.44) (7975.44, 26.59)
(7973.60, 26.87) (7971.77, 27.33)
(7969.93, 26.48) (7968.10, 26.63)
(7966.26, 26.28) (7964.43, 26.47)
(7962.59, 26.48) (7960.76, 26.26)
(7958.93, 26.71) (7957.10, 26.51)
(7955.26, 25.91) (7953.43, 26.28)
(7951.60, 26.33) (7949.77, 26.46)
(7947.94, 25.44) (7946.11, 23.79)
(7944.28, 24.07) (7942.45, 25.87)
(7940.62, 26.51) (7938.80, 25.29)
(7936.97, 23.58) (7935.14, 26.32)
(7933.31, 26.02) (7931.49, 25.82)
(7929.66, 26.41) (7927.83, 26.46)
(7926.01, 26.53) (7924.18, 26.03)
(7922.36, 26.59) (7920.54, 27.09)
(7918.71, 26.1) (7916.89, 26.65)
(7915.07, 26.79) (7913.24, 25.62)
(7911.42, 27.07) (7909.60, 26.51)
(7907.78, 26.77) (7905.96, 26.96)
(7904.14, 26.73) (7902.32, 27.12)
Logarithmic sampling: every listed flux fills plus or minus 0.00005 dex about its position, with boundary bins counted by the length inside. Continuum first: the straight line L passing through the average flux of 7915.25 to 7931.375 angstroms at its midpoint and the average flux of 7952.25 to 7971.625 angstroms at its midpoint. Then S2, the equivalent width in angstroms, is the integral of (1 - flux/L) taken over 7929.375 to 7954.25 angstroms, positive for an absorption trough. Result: 0.8 angstroms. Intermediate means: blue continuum 26.5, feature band 25.6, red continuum 26.4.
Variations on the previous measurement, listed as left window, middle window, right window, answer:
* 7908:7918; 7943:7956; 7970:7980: 0.5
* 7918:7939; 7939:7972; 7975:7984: 0.2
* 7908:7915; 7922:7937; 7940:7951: -0.1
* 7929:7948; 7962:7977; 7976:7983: -0.4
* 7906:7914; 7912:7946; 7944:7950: -0.3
